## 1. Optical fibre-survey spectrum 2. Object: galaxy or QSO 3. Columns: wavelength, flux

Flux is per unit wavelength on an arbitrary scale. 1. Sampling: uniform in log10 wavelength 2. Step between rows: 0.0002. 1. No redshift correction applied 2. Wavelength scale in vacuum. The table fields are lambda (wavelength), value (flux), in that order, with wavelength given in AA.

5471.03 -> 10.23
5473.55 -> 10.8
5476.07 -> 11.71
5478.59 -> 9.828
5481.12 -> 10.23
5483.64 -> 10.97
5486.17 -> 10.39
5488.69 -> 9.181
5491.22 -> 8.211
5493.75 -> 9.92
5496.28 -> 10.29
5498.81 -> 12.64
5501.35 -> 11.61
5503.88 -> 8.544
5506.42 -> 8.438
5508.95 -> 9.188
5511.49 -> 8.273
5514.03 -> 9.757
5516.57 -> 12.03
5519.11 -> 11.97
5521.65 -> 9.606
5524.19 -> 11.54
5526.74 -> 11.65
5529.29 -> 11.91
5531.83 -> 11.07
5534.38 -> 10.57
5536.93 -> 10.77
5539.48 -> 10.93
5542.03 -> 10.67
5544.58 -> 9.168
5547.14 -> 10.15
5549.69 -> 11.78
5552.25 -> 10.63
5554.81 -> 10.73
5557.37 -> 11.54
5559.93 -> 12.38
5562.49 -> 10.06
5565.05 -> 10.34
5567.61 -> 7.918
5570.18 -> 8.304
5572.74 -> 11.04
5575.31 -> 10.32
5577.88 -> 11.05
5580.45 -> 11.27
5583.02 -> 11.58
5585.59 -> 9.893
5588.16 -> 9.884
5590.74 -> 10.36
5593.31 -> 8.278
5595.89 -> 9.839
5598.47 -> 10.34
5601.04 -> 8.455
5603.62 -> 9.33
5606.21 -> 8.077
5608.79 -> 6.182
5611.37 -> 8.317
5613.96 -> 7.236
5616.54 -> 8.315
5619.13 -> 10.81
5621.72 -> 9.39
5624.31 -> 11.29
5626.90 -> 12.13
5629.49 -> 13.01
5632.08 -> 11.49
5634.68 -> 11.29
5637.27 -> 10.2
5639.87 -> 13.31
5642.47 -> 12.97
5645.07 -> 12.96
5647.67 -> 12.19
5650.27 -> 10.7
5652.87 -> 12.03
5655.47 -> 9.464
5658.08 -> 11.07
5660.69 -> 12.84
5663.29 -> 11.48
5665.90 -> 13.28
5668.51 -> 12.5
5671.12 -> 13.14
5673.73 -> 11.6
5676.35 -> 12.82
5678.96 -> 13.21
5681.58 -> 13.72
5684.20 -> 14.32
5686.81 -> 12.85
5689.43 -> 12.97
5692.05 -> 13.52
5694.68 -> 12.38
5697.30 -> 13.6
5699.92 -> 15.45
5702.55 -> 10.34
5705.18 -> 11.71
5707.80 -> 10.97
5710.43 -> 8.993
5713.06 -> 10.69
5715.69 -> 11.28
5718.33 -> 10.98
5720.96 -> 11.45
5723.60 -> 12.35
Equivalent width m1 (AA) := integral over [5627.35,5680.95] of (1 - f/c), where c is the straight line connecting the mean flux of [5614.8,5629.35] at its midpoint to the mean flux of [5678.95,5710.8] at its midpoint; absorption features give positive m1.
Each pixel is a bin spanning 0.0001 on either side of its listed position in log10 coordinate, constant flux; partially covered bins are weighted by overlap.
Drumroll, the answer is -3.0 AA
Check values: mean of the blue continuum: 10.5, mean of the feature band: 12.1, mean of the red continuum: 12.7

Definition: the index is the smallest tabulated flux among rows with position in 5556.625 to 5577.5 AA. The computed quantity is 7.918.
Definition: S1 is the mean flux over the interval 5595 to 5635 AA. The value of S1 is 9.68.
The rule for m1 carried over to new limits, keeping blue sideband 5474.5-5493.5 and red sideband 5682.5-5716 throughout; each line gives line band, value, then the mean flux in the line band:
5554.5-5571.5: 1.1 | 10.2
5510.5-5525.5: -0.2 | 10.6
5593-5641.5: 6.5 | 9.91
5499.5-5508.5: 0.5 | 9.7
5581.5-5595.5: 1.4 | 10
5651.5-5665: 0.5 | 11.4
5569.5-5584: 0.5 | 10.7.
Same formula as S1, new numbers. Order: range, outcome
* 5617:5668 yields 11.6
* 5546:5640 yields 10.1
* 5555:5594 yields 10.3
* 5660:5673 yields 12.6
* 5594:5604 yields 9.44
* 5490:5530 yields 10.3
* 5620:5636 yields 11.4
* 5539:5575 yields 10.4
